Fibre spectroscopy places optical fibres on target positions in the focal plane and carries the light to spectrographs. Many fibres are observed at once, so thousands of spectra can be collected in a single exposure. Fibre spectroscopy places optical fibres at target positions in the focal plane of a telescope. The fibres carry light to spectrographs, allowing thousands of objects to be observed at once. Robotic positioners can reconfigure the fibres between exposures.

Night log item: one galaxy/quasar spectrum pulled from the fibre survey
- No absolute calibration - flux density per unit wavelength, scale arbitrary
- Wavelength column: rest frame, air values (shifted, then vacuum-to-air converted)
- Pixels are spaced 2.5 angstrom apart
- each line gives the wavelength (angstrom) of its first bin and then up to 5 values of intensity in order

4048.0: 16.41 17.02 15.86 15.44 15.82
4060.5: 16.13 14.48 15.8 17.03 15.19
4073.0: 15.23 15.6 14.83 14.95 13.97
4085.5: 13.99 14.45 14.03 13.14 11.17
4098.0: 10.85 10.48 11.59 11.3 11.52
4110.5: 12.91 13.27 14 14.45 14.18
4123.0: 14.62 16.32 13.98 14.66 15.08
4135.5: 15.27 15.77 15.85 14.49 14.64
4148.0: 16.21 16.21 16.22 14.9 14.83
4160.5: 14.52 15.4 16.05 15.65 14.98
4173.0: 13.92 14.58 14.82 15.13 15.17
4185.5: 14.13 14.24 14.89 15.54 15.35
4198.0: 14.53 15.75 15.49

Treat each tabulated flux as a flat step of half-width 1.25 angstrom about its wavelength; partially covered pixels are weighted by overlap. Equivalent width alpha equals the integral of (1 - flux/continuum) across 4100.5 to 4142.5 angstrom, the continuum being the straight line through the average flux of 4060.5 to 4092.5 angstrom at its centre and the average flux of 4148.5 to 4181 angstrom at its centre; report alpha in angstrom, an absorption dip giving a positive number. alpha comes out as 3.2 angstrom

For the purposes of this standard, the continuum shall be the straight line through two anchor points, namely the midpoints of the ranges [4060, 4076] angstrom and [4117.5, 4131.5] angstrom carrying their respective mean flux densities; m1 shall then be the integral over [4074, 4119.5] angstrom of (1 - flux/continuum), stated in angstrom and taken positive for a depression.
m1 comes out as 6.0 angstrom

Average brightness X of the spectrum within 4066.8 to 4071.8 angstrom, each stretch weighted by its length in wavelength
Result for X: 16.1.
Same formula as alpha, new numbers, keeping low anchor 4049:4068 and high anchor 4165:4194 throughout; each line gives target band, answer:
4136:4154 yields -0.5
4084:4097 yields 1.9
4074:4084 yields 0.5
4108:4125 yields 1.7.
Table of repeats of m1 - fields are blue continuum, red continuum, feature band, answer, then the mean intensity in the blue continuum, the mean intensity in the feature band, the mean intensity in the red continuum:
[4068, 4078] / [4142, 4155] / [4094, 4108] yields 3.9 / 15.5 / 11.2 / 15.5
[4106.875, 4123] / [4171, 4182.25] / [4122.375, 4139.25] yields -1.6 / 13.5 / 15.1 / 14.7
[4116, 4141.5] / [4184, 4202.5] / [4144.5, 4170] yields -0.8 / 15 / 15.5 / 14.9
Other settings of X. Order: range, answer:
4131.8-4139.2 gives 15.4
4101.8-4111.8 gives 11.8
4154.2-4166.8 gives 15.1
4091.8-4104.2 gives 11.4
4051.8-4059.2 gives 15.7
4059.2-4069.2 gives 15.9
